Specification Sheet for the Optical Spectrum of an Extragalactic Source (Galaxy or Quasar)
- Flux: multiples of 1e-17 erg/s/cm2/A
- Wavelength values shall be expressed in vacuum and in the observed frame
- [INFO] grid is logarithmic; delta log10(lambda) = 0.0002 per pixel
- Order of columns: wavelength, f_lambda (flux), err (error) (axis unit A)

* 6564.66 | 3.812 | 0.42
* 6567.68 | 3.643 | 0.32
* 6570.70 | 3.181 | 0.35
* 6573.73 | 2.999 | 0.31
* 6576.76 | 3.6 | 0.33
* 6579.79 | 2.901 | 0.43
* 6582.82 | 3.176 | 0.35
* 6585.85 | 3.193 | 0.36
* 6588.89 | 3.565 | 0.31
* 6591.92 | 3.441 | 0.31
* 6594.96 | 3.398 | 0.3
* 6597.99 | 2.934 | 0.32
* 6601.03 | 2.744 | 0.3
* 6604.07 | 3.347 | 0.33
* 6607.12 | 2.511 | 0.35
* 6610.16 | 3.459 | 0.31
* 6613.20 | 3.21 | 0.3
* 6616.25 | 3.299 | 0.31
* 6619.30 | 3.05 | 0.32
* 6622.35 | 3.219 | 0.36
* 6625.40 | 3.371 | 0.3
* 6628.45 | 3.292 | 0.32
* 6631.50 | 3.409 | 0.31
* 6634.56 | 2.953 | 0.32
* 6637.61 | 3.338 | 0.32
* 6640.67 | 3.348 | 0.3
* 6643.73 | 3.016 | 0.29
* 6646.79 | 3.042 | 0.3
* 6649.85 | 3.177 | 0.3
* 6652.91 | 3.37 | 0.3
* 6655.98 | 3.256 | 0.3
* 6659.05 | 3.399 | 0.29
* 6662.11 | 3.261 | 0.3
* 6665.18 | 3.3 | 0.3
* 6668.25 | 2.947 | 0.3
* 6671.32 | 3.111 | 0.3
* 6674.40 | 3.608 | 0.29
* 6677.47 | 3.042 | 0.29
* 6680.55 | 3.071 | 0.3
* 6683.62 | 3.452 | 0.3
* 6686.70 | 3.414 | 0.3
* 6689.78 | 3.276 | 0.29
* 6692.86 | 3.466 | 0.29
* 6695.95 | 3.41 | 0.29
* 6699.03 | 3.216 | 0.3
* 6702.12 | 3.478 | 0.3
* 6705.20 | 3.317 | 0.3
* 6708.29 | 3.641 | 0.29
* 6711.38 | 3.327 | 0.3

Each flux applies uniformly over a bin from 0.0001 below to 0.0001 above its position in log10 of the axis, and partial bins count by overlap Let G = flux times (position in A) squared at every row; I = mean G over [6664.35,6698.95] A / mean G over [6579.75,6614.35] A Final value 1.06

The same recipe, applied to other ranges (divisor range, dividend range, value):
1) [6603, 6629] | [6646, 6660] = 1.03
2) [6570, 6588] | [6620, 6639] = 1.04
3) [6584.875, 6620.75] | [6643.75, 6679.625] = 1.03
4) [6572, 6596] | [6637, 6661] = 1.01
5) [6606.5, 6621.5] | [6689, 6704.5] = 1.10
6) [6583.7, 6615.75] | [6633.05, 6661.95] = 1.02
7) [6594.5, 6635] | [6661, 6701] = 1.06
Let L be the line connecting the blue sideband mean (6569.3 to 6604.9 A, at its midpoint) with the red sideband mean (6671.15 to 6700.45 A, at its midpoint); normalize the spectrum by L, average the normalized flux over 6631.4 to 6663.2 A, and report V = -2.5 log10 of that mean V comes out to 0.02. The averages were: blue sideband 3.2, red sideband 3.32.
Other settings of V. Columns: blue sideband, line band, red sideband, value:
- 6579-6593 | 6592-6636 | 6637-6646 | 0.02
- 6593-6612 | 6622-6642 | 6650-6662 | -0.02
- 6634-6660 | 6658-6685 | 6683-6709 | 0.02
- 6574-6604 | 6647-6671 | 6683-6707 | 0.03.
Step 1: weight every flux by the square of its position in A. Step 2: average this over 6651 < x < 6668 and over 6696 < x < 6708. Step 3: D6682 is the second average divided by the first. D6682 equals 1.0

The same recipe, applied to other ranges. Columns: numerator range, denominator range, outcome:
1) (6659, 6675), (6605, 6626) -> 1.04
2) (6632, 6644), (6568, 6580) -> 1.00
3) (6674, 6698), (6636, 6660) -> 1.04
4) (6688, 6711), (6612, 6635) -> 1.07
